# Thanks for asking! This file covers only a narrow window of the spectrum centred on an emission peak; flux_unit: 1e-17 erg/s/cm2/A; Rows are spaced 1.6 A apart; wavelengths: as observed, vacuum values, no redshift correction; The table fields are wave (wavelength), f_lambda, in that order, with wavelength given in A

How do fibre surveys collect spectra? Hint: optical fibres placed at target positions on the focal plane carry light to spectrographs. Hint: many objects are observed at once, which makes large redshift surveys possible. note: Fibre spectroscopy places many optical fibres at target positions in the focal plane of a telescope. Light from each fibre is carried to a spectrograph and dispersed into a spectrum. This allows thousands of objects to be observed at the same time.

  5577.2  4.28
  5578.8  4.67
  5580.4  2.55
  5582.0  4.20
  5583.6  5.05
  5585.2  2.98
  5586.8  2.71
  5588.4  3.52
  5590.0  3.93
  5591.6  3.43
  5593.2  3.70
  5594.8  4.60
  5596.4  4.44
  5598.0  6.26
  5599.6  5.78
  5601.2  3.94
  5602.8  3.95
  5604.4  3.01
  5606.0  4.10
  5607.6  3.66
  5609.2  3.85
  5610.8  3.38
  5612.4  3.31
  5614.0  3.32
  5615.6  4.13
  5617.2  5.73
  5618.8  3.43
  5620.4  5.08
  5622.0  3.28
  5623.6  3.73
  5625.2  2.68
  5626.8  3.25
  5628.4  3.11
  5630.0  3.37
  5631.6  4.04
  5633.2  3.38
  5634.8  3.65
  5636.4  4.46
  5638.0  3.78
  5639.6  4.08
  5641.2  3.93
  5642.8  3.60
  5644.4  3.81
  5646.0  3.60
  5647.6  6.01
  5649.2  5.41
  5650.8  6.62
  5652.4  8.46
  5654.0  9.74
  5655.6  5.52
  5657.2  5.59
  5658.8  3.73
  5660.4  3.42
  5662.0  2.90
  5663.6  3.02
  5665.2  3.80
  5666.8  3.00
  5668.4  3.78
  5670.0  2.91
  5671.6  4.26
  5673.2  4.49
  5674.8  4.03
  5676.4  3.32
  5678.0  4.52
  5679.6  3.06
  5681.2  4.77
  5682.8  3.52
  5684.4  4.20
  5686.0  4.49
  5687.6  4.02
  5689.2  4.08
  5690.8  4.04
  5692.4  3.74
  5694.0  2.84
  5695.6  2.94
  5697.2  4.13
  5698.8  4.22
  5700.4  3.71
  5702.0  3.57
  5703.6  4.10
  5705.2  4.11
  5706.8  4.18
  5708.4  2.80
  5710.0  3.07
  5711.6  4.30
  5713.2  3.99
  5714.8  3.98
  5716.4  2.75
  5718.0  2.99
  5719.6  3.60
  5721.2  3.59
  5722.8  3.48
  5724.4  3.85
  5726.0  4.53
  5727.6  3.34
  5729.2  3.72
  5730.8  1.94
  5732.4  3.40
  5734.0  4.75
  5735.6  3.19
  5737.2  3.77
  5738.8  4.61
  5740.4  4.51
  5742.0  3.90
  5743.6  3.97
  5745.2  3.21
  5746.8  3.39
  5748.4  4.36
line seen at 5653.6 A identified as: [O III]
